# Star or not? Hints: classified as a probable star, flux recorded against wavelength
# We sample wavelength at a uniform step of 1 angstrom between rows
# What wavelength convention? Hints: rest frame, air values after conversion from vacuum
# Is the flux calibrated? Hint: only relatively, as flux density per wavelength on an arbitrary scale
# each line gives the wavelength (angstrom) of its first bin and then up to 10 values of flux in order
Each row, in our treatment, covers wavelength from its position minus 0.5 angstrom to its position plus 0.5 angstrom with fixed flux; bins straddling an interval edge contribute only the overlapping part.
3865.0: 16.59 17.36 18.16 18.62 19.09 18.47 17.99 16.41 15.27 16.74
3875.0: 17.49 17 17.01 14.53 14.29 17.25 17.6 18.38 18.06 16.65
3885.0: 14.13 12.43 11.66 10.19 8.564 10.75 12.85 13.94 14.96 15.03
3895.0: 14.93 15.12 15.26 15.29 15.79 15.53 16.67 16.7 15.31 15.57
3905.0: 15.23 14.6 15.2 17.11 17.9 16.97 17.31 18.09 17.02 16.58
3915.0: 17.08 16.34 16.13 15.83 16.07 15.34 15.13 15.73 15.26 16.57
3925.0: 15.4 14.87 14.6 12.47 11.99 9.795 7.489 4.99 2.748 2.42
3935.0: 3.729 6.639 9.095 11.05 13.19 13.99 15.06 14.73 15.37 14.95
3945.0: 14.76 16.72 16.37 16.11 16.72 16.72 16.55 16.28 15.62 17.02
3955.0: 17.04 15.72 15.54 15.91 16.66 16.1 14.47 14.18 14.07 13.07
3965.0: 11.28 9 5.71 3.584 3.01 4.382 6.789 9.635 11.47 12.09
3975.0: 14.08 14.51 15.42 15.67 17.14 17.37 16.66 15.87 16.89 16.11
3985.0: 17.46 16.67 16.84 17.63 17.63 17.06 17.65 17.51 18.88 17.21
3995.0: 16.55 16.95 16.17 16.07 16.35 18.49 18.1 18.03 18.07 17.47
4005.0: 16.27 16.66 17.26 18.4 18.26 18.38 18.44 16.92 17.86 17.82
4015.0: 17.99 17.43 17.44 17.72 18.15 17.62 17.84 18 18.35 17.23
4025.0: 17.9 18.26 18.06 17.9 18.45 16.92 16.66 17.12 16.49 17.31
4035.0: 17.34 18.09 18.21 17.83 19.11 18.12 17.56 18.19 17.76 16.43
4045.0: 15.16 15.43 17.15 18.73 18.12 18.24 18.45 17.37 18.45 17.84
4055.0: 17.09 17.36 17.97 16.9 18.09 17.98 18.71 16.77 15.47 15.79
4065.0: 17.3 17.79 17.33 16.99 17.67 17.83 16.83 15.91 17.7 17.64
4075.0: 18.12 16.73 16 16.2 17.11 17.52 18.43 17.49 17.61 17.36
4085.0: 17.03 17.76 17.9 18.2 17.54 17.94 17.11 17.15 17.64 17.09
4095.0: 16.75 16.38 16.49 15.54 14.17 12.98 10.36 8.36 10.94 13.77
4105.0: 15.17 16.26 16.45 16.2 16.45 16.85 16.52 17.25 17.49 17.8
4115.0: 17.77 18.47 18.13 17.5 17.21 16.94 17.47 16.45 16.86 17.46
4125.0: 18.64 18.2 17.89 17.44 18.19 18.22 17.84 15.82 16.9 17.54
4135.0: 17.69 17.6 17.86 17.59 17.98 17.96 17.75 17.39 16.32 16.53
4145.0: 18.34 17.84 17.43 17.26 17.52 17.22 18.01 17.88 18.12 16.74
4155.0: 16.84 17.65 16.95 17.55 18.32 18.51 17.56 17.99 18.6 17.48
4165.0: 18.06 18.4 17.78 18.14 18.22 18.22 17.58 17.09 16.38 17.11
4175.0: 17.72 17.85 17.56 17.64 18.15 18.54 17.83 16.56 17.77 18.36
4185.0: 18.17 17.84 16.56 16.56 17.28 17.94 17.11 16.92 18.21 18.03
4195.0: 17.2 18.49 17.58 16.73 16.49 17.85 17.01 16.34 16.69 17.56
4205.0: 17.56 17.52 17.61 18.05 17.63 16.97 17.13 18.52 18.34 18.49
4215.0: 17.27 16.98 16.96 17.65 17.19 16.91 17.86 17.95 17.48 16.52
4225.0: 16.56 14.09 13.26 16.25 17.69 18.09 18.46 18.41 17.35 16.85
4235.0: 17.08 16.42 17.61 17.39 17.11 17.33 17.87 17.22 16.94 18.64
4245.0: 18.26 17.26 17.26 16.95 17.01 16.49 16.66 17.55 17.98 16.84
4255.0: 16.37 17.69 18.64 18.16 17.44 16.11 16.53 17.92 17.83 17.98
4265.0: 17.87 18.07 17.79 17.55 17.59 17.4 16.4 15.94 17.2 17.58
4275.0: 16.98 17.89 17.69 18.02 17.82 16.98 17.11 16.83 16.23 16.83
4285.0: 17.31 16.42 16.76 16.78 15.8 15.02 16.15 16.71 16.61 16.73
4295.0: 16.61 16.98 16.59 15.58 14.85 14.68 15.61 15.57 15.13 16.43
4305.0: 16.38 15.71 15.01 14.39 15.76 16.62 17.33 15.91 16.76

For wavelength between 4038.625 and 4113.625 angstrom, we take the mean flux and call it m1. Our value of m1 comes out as 16.8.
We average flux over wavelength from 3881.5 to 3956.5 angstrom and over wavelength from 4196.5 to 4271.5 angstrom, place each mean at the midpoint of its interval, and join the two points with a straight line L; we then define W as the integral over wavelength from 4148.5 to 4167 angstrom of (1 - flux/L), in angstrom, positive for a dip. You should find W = -1.3 angstrom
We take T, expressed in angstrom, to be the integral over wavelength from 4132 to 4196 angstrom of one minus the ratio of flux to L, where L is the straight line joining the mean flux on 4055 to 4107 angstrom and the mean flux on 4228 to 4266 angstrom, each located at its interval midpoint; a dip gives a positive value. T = -2.3 angstrom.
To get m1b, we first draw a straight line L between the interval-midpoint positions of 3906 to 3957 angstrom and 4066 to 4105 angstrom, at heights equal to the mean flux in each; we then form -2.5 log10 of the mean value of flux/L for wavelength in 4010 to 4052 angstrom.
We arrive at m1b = -0.14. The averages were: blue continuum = 14.1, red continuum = 16.4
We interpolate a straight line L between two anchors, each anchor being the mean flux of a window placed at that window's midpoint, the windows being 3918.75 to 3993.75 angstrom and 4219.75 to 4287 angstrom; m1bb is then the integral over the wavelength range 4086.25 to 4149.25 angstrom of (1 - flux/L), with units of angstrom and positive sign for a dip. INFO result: -4.9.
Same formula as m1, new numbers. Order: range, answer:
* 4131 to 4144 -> 17.4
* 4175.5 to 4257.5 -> 17.4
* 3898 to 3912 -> 16.2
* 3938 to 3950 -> 15.2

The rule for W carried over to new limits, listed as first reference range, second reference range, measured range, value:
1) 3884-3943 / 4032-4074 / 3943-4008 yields 1.1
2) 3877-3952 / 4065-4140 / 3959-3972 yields 4.4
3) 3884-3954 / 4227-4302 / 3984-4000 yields -2.7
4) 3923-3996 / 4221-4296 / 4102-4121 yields -1.2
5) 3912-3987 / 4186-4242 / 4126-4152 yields -2.2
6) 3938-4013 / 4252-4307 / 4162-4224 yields -4.5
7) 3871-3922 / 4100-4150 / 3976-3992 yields -0.7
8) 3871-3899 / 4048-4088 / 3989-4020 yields -1.8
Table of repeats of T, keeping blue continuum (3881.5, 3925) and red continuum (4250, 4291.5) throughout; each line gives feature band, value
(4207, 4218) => -0.5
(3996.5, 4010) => -1.3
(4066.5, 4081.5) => -0.9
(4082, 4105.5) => 0.8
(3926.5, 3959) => 5.5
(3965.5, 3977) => 5.0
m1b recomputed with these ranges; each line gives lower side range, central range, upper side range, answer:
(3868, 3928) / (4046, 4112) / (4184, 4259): -0.009 mag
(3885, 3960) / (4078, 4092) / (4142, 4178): -0.064 mag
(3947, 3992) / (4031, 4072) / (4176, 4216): -0.131 mag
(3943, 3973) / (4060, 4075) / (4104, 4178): -0.094 mag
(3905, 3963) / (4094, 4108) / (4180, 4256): 0.125 mag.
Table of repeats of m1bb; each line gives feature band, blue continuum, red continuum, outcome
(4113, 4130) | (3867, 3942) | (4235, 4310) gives -1.9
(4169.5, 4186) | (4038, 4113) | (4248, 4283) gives -0.6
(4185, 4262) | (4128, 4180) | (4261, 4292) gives 0.2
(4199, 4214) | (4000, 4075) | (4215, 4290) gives -0.2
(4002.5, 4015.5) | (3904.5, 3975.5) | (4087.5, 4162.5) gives -2.7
